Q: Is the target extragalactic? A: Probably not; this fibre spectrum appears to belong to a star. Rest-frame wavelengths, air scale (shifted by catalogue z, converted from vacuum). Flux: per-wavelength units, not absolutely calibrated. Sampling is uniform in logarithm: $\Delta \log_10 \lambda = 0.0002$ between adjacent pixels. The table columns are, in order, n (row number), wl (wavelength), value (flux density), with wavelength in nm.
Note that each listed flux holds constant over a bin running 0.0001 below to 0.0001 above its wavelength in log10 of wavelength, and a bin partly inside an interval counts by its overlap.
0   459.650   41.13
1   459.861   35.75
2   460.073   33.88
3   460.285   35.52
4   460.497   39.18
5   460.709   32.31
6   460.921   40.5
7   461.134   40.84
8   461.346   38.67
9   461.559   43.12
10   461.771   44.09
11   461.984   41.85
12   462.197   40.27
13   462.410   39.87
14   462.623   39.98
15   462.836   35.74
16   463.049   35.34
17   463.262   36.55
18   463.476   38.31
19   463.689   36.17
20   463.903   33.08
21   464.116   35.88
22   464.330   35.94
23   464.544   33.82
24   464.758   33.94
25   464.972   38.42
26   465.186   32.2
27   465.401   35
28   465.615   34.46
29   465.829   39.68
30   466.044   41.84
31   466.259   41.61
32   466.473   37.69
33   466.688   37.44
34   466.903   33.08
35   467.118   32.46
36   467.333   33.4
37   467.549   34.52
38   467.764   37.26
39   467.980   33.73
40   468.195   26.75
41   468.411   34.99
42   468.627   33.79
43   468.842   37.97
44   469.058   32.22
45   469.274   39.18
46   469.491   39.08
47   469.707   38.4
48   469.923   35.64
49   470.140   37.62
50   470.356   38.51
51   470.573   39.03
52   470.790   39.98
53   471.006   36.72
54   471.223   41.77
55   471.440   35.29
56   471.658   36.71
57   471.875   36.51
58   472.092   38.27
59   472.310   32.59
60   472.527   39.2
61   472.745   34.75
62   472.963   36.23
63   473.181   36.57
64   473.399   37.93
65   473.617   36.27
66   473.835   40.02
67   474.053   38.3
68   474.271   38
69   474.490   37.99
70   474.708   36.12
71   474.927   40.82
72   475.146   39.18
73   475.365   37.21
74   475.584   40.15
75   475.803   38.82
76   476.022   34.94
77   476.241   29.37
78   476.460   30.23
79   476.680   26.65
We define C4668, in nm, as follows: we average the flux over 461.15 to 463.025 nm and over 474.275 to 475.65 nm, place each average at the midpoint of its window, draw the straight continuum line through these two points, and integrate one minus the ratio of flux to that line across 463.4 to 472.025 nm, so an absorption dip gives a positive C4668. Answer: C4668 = 0.700 nm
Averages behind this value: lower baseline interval 40.2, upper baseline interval 38.5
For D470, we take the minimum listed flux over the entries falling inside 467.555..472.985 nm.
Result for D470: 26.75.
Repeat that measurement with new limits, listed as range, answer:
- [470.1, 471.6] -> 35.29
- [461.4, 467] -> 32.2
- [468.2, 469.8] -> 32.22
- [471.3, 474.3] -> 32.59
